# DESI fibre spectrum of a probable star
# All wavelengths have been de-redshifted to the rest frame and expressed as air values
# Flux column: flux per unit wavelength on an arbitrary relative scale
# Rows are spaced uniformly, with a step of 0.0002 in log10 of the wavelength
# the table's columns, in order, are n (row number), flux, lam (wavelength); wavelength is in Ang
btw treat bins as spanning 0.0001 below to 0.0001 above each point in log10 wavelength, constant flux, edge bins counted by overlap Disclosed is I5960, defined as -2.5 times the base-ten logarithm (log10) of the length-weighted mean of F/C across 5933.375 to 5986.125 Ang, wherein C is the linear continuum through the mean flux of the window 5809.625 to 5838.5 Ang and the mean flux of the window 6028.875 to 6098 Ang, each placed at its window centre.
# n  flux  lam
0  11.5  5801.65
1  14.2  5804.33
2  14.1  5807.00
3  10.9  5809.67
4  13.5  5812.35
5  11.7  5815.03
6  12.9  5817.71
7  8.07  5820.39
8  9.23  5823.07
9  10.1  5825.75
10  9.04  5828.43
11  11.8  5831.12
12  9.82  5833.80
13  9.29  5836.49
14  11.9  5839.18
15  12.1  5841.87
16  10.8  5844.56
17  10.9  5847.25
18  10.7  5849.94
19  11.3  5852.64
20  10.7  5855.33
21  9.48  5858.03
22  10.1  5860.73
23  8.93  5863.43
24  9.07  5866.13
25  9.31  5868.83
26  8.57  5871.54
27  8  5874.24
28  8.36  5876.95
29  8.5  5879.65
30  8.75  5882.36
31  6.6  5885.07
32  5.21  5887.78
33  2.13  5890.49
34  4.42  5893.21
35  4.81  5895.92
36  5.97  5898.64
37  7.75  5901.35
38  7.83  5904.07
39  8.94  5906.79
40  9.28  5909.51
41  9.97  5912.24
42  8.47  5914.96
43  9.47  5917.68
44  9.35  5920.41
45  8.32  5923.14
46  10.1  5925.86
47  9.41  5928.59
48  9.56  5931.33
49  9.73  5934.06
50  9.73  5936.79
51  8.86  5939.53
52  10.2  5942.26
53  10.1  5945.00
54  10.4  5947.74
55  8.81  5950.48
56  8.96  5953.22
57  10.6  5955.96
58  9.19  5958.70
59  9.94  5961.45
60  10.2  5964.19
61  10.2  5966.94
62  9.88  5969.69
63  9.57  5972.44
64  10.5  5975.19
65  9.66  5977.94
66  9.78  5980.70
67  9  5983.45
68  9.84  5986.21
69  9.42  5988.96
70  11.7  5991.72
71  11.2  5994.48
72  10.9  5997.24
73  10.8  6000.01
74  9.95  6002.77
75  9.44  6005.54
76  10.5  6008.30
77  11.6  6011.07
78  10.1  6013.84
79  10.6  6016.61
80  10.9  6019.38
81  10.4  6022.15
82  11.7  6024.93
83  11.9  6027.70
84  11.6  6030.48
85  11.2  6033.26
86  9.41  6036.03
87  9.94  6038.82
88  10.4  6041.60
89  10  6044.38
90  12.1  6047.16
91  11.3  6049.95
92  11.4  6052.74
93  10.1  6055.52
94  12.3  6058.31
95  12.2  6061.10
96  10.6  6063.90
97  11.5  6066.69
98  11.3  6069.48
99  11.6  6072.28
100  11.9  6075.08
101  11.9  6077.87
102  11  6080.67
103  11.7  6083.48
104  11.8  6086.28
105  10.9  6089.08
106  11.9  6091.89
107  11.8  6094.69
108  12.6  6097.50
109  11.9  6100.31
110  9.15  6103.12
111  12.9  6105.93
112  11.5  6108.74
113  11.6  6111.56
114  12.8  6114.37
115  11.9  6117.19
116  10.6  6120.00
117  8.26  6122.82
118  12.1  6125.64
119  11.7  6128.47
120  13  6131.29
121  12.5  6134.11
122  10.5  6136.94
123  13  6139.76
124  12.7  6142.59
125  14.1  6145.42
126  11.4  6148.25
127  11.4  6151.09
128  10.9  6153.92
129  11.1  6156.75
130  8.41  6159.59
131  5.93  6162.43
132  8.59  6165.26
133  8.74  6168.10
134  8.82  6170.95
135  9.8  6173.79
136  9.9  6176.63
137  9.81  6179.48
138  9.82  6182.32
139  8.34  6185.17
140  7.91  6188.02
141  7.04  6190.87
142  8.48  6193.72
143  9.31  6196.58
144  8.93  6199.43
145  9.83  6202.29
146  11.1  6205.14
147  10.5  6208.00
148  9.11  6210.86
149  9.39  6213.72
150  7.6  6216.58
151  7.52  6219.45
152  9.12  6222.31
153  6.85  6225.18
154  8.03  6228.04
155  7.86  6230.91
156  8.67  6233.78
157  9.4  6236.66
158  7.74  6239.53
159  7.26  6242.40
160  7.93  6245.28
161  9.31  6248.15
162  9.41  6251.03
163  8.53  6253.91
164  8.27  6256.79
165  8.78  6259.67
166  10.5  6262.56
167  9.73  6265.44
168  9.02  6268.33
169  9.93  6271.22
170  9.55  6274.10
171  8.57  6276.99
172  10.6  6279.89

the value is 0.129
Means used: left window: 10.6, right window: 11.3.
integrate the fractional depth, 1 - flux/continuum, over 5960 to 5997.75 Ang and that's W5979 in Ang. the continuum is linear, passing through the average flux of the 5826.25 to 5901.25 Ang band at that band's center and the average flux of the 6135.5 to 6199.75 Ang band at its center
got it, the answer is -4.0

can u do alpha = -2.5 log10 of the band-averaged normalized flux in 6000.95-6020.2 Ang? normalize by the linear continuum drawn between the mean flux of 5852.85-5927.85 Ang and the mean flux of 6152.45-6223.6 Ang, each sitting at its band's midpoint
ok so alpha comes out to -0.22 mag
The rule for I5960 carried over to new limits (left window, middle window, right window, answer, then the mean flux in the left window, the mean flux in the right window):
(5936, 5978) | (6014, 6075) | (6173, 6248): -0.173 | 9.81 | 8.74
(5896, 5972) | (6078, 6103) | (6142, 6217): -0.220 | 9.23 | 9.58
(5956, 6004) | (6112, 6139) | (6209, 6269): -0.239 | 10.1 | 8.58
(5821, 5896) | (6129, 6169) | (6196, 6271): -0.225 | 8.98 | 8.85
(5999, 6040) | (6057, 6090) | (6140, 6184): -0.107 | 10.7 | 10.2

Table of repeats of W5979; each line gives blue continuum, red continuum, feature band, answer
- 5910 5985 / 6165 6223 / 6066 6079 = -3.2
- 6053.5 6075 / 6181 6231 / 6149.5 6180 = 0.4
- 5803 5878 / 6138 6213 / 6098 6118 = -3.5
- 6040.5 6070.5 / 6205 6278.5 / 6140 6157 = -3.5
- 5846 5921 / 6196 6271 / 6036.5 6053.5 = -4.4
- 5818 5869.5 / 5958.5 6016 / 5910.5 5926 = 1.5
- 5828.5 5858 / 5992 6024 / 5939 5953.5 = 1.4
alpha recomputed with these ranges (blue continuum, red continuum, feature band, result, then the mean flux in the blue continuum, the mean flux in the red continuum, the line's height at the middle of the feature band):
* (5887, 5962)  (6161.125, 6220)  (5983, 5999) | -0.21 mag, 8.5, 8.91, 8.6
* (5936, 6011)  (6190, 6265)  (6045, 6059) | -0.18 mag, 10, 8.74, 9.61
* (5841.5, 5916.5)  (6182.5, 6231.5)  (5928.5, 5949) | -0.16 mag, 8.41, 8.69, 8.46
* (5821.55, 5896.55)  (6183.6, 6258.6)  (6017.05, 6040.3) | -0.23 mag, 8.96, 8.6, 8.79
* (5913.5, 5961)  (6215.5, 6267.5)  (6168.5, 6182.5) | -0.10 mag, 9.5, 8.49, 8.71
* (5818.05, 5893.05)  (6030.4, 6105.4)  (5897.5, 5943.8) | 0.09 mag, 9.18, 11.3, 9.82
